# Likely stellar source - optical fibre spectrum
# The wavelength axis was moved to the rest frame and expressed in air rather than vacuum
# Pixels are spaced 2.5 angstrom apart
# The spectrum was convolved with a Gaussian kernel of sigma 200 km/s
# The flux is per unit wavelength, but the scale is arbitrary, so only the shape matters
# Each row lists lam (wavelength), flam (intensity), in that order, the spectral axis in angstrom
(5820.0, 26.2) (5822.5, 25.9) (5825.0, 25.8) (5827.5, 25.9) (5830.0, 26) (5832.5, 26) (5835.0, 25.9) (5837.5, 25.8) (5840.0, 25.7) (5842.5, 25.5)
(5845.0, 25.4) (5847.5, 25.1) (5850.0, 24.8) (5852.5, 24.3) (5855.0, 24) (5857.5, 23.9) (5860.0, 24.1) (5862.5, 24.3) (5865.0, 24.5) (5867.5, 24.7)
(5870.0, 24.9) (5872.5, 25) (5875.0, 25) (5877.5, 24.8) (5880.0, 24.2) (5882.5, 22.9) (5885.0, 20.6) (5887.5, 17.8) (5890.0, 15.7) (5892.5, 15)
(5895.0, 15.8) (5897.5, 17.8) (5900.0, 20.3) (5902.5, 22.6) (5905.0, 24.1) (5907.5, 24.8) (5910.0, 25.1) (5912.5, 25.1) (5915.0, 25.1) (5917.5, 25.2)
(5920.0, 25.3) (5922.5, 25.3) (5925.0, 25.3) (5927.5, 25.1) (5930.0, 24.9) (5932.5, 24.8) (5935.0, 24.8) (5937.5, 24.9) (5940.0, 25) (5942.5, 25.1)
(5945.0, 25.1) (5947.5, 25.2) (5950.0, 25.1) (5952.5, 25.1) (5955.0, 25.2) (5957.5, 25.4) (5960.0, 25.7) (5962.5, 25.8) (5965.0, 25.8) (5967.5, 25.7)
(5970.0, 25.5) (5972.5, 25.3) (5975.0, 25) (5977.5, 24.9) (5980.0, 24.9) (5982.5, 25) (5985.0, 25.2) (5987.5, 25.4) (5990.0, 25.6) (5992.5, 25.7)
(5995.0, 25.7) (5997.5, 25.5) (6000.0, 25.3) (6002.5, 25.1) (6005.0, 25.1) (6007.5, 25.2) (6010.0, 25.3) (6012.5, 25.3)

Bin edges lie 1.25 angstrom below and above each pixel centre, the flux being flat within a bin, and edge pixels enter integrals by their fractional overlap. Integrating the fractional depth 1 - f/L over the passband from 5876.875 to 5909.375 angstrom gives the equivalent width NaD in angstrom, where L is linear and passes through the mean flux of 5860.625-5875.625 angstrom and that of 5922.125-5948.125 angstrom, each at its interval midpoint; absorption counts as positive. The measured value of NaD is 5.7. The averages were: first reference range 24.7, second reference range 25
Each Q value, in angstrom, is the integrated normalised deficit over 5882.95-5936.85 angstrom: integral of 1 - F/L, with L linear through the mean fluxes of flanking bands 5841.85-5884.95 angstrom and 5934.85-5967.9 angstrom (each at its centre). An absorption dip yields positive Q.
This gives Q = 5.3 angstrom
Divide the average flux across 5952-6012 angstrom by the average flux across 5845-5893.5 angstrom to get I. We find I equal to 1.10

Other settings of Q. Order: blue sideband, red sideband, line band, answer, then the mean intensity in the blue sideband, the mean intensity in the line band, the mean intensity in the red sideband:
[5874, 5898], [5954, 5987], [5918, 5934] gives -1.9 angstrom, 20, 25.1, 25.3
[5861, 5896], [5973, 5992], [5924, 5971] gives -2.3 angstrom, 21.9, 25.2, 25.2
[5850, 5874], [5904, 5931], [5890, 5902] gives 3.6 angstrom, 24.4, 17.4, 25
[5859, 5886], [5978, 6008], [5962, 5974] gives -0.3 angstrom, 24.1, 25.6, 25.3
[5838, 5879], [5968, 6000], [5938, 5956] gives 0.0 angstrom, 24.8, 25.1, 25.3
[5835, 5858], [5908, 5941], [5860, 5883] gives 0.5 angstrom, 25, 24.5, 25.1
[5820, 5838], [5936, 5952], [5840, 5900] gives 7.0 angstrom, 25.9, 22.6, 25.1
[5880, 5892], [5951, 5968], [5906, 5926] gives -2.9 angstrom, 19.5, 25.1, 25.5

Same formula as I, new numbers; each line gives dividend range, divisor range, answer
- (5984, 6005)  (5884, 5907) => 1.34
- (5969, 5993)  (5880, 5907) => 1.28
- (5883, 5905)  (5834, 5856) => 0.74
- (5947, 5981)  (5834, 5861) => 1.02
